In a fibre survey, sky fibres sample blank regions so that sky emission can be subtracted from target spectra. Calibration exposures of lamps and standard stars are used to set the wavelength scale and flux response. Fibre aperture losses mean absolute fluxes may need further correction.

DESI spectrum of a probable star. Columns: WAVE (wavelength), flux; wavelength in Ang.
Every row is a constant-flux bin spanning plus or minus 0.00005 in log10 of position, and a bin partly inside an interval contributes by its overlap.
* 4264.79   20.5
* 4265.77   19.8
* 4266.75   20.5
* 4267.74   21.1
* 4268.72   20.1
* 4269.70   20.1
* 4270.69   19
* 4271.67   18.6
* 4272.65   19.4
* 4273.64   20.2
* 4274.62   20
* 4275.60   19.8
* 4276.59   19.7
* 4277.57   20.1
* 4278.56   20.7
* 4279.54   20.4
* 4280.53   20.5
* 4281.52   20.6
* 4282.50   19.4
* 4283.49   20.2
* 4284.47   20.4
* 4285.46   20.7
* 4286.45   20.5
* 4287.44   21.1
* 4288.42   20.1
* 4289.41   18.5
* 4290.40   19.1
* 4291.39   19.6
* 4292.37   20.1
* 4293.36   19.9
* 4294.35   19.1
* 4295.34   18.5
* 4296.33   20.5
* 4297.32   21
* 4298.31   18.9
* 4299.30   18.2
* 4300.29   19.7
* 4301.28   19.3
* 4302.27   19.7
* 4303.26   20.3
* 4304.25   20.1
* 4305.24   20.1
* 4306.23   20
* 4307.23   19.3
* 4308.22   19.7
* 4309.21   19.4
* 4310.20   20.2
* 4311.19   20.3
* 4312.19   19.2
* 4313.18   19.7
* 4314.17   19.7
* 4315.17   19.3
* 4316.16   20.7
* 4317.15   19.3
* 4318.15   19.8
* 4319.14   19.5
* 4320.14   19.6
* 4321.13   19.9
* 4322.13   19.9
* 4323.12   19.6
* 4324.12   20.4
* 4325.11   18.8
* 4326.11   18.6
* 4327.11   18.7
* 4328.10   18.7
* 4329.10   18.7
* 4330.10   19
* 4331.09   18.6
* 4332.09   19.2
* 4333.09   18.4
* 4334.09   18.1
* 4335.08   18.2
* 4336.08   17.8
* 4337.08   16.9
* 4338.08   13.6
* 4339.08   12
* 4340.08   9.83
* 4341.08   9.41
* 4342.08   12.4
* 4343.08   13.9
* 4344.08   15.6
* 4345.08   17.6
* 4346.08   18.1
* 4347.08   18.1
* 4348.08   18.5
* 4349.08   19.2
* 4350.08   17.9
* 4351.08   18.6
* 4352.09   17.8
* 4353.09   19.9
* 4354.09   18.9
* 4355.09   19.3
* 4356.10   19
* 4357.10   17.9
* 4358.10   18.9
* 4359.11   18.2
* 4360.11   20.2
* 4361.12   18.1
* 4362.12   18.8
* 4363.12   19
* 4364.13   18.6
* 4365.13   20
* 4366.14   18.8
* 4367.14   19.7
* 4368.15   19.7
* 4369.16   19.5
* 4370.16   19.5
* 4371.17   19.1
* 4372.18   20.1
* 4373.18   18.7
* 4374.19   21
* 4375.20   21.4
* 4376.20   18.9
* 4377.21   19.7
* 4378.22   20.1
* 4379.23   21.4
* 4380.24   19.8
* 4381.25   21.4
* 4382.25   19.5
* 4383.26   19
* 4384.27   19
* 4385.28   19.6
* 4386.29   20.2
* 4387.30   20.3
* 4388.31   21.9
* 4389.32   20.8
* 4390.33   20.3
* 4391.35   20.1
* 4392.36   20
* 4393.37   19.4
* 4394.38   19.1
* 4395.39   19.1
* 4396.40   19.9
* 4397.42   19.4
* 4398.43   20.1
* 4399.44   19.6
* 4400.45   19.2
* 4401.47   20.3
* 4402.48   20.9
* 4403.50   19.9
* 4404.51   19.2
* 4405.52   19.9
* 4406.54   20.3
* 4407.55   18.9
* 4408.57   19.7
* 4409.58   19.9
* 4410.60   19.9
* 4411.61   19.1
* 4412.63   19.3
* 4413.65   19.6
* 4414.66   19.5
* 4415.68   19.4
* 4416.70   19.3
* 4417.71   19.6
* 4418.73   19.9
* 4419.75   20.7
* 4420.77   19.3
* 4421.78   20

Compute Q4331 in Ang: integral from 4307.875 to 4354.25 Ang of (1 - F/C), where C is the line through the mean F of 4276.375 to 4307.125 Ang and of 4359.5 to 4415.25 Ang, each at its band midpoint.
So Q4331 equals 4.3 Ang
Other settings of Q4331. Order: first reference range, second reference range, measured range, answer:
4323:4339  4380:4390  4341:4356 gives 1.22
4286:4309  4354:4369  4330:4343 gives 2.56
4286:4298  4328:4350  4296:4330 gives -2.44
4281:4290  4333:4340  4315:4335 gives -2.78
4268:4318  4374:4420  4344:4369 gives 1.44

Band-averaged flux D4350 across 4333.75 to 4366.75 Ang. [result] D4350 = 17.3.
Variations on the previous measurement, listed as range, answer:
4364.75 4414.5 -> 19.8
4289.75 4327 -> 19.6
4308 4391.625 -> 18.7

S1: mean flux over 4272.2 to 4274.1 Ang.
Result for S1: 19.7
